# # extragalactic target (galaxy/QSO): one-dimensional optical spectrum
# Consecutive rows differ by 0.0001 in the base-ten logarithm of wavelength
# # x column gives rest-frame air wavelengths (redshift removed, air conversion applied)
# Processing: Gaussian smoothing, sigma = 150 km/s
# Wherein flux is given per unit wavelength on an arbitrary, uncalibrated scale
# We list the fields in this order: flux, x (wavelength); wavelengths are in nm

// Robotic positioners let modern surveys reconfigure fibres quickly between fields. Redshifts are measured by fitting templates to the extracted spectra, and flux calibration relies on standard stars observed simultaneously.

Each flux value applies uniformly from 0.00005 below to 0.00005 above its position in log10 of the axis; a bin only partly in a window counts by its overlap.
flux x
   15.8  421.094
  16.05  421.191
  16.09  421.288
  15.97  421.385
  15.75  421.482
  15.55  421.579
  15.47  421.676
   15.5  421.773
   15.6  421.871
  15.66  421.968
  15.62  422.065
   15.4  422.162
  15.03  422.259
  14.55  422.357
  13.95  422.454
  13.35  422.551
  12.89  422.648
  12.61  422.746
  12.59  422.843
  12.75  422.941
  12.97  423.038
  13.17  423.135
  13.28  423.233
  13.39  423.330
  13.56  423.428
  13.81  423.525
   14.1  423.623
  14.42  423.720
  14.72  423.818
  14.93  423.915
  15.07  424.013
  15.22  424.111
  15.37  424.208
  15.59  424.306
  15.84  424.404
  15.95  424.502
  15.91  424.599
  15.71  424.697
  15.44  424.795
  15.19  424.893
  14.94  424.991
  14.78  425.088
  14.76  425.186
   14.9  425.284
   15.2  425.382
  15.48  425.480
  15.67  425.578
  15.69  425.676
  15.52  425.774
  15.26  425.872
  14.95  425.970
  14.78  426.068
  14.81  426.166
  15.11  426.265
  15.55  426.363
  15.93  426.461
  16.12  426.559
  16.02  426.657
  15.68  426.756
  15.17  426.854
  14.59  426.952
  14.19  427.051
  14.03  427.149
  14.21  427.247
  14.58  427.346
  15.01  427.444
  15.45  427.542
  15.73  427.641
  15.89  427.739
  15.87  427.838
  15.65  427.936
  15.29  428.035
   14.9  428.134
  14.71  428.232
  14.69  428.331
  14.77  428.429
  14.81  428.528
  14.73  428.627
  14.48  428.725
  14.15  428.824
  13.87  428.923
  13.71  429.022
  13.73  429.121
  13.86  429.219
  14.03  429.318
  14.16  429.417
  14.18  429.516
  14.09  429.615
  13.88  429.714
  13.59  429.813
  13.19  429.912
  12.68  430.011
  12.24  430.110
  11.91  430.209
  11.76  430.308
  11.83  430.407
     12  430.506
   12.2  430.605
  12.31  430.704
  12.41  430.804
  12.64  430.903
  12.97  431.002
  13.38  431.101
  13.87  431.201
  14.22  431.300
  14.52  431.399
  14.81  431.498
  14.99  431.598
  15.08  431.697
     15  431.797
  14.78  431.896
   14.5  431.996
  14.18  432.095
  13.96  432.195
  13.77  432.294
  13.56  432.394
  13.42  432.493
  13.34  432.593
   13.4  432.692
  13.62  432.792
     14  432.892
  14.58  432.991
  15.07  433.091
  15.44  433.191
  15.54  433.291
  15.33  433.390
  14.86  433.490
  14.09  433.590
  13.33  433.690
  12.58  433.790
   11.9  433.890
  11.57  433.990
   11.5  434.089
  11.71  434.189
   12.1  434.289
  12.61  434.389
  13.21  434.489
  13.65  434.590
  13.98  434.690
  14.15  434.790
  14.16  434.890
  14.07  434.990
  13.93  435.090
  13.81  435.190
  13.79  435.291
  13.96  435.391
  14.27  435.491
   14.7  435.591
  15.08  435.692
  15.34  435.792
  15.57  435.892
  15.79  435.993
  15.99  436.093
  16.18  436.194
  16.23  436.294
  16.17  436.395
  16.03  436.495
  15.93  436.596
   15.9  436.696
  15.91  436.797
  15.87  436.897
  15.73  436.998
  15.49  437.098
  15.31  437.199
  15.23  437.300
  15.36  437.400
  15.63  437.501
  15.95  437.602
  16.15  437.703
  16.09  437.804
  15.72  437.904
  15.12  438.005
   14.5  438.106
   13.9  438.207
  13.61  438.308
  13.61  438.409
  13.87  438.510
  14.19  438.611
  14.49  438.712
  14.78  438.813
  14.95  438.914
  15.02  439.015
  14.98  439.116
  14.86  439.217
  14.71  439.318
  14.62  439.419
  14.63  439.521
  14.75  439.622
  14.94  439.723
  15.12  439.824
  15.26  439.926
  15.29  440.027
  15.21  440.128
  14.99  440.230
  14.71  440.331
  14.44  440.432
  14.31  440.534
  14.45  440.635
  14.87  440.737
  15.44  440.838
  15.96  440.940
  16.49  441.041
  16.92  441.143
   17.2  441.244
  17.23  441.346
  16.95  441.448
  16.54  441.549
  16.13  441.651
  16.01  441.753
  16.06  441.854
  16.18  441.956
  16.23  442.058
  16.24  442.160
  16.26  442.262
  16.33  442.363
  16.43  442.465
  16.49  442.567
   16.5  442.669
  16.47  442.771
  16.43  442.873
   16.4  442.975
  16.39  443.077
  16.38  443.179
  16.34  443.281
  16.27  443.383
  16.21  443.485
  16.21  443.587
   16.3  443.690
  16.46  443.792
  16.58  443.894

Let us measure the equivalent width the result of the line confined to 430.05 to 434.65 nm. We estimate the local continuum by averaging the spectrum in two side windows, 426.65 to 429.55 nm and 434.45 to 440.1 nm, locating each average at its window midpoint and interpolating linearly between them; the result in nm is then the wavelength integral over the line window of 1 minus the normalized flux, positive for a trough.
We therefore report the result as 0.42 nm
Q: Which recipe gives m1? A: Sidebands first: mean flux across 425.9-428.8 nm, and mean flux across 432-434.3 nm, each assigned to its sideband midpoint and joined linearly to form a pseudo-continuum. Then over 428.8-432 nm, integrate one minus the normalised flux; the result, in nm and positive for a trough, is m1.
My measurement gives 0.18 nm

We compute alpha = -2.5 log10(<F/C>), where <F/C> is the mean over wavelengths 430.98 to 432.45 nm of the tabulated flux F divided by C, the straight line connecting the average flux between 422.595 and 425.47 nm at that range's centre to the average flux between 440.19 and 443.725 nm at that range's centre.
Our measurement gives 0.07 mag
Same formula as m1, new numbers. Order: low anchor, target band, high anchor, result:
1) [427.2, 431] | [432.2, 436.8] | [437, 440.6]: 0.08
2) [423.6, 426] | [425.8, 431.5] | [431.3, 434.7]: 0.14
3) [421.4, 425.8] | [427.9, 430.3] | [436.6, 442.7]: 0.16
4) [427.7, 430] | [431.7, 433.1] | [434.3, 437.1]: 0.05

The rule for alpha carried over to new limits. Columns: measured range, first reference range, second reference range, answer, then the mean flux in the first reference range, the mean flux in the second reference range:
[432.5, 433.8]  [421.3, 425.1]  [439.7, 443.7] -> 0.08 mag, 14.7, 16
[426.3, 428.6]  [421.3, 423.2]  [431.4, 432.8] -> -0.06 mag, 14.5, 14.2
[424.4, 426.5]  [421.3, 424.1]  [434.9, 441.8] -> -0.06 mag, 14.4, 15.2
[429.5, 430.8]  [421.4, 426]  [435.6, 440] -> 0.18 mag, 14.8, 15.2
